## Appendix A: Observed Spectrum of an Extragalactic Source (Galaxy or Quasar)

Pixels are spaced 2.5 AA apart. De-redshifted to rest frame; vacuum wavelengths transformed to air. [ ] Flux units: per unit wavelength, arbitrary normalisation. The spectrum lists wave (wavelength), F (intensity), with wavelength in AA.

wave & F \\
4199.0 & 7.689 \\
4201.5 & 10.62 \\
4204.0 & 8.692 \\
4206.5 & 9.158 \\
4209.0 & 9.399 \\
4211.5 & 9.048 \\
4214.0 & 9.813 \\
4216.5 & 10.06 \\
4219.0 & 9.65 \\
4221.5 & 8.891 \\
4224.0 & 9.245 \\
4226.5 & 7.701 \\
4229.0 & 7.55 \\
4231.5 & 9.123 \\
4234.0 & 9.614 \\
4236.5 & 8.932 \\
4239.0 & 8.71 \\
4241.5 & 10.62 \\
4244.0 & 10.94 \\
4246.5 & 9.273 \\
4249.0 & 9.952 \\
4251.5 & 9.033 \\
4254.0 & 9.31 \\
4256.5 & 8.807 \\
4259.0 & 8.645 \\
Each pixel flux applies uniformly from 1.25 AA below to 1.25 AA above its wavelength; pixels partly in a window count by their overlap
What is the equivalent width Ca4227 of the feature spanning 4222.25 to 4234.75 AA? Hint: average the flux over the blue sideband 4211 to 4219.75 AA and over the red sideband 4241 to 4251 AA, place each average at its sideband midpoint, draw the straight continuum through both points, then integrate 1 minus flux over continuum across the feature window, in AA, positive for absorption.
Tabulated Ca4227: 1.6 AA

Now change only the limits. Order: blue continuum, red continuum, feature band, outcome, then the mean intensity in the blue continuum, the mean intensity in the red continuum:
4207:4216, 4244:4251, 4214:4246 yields 1.2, 9.45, 9.79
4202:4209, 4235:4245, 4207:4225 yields -0.1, 9.19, 9.77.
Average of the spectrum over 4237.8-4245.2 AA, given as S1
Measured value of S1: 10.1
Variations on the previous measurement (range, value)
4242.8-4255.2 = 9.7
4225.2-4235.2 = 8.5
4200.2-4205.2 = 9.65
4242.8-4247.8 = 10.1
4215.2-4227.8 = 9.11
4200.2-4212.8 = 9.38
